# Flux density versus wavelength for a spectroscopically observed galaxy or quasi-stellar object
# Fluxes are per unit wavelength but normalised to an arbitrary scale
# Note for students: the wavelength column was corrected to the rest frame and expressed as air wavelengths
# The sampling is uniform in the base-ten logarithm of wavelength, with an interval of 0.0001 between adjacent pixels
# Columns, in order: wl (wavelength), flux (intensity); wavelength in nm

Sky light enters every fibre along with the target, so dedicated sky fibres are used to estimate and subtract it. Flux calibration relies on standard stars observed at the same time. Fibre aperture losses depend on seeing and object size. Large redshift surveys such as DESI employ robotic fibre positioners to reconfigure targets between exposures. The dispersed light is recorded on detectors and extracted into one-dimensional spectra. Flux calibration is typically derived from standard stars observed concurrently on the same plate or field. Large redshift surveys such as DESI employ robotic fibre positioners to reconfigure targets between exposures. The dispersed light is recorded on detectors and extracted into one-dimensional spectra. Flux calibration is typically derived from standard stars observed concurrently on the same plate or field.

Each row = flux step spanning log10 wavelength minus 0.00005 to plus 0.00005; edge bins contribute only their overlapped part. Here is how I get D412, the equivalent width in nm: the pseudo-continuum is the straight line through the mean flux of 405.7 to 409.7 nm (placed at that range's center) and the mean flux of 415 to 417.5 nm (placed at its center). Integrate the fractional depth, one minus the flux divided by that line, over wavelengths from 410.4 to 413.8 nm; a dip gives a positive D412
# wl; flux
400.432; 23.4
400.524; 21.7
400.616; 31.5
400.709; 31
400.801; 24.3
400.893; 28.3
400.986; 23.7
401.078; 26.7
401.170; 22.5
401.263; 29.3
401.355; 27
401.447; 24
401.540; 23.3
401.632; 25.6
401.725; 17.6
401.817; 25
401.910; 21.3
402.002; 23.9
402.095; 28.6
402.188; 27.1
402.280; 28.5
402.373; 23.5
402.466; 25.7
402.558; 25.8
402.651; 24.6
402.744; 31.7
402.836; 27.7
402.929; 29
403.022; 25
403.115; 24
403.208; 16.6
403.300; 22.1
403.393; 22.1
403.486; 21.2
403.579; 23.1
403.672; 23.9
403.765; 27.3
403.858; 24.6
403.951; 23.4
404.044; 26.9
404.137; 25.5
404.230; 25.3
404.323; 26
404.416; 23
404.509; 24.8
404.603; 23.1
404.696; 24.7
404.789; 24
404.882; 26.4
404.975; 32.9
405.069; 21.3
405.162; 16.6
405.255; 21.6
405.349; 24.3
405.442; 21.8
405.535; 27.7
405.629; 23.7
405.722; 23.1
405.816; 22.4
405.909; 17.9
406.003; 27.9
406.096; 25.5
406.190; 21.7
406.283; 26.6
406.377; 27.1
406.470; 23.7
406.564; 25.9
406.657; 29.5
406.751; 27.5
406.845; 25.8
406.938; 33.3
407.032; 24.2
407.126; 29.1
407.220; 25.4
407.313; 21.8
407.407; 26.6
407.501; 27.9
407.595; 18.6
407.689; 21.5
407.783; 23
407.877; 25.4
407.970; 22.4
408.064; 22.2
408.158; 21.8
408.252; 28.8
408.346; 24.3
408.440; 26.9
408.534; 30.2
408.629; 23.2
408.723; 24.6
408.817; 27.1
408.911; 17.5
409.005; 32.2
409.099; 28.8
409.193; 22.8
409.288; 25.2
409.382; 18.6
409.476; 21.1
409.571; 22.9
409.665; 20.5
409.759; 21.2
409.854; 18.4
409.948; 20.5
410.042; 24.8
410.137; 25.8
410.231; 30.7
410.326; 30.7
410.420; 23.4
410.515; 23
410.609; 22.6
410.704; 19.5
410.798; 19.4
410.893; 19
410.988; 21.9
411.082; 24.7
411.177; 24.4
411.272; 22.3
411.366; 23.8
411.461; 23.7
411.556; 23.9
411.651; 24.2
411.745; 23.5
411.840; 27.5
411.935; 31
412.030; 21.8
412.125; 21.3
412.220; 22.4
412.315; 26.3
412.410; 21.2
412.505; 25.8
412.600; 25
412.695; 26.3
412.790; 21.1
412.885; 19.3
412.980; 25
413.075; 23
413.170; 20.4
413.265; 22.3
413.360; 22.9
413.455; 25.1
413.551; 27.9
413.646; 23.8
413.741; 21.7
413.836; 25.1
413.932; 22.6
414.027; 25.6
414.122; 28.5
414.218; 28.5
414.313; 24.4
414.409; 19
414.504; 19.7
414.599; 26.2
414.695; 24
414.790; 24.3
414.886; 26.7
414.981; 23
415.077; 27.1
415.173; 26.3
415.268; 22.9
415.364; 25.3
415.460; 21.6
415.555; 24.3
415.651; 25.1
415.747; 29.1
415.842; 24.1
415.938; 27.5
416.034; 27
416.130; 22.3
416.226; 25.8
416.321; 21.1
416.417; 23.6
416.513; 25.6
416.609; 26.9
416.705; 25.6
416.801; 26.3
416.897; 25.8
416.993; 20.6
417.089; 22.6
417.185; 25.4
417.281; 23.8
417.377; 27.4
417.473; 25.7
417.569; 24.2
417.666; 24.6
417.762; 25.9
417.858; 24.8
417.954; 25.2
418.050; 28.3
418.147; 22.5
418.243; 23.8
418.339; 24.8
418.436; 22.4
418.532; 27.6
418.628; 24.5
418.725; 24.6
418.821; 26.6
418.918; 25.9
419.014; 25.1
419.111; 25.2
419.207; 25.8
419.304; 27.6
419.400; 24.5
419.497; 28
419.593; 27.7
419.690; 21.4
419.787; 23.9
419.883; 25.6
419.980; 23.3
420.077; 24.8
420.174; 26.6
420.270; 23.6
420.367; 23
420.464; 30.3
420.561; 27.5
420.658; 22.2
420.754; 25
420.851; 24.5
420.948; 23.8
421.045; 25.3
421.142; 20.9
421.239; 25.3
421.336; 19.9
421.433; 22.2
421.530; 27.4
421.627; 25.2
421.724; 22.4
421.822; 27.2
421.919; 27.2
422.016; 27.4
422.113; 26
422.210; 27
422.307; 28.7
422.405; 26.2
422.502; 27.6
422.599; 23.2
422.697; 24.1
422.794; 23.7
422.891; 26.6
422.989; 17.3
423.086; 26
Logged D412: 0.202 nm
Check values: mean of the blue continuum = 24.7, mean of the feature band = 23.4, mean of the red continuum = 24.9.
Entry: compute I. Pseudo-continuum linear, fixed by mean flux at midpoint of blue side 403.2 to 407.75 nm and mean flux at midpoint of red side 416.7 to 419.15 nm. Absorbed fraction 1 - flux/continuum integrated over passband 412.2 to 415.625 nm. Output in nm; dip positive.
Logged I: 0.11 nm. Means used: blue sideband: 24.5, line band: 24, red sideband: 25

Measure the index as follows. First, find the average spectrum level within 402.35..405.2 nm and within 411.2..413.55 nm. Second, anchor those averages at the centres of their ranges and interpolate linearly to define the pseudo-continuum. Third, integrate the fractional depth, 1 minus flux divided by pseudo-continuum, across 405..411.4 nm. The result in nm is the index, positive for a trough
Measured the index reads 0.03 nm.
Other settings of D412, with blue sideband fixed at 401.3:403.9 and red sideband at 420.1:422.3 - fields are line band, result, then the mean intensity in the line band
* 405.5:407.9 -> -0.033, 25.1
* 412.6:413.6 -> 0.059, 23.4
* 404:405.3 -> 0.014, 24.4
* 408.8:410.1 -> 0.100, 22.9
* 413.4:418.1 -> 0.018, 24.8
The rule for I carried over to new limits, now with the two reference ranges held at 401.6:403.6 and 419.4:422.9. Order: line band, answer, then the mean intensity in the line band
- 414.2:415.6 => 0.04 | 24.1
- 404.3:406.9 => 0.01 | 24.5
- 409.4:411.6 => 0.17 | 22.9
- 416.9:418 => 0.02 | 24.6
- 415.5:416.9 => -0.02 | 25.3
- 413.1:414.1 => 0.04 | 23.9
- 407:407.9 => 0.01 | 24.3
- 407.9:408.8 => -0.01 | 25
